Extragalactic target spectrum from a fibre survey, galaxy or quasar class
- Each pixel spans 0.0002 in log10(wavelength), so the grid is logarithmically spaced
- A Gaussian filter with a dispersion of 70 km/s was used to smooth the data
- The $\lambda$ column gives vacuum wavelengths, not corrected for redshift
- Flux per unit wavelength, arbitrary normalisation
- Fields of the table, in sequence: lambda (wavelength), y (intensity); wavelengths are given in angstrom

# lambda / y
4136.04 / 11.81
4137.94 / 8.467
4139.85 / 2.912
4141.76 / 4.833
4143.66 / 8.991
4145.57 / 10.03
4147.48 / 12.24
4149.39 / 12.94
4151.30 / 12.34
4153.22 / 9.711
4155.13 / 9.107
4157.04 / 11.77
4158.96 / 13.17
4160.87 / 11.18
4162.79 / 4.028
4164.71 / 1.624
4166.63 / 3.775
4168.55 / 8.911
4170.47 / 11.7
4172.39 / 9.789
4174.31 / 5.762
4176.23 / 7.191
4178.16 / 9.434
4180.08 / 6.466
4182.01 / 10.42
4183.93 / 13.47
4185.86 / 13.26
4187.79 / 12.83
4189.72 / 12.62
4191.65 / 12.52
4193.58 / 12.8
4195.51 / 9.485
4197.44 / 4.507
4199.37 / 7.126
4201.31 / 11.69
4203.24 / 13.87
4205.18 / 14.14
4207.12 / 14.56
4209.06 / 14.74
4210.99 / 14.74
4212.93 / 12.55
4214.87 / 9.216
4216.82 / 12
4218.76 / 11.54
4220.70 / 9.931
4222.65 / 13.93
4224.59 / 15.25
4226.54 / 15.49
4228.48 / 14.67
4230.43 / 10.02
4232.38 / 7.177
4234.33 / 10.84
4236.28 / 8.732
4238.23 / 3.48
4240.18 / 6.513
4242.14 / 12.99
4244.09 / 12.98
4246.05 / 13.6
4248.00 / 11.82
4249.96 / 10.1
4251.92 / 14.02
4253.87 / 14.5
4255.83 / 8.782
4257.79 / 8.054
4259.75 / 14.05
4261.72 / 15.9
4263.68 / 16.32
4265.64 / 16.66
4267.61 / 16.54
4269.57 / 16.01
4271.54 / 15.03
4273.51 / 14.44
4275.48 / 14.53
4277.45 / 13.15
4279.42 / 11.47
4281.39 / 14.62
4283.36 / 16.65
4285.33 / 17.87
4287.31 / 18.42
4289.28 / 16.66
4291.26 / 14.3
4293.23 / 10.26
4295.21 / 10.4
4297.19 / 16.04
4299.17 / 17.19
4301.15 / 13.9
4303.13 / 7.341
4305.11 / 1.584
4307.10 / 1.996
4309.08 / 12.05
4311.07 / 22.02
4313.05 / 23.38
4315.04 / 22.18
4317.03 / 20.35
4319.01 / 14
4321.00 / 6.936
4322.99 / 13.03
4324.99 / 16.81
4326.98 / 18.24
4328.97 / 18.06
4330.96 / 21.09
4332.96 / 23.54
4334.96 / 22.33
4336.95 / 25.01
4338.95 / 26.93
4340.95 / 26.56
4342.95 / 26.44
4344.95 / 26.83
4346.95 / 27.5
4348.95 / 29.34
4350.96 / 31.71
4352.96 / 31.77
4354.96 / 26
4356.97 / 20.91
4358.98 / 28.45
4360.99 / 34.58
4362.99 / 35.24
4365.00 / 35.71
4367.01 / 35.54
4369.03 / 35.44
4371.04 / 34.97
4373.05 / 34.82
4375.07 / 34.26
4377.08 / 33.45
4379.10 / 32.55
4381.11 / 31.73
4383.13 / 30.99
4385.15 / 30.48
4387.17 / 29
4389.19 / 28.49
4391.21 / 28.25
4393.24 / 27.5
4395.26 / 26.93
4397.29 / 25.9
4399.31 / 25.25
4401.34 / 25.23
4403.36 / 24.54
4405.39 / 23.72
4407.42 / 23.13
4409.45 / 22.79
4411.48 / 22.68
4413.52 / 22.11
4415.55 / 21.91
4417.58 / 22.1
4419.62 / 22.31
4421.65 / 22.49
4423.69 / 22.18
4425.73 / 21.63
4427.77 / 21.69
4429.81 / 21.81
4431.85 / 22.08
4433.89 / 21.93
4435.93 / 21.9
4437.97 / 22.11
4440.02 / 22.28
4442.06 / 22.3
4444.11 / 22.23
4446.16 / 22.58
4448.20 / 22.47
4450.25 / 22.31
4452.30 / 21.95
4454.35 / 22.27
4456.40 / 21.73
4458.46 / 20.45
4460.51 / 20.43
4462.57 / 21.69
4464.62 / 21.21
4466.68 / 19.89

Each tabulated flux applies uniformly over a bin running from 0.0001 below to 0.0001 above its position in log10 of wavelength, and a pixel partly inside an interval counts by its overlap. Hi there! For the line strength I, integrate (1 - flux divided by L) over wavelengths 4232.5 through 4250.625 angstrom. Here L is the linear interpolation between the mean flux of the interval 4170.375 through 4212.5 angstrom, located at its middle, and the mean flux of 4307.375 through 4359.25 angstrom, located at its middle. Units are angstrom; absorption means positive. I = 6.05 angstrom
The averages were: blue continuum 11.1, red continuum 22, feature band 9.98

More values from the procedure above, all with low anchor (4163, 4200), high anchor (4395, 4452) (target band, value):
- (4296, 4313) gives 4.13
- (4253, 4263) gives 0.79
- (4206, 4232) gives -3.92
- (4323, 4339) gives -2.79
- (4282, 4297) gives 0.17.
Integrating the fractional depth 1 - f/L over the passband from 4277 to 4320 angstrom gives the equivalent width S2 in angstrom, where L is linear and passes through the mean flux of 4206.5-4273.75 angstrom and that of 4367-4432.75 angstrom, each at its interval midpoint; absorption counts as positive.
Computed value 8.0 angstrom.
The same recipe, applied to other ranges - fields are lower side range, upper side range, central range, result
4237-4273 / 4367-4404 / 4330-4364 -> -3.0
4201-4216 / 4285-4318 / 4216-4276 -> 5.6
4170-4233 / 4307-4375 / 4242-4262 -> 4.9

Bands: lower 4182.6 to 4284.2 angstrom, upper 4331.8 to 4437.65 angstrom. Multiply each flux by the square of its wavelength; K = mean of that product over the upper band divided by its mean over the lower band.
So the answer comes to 2.33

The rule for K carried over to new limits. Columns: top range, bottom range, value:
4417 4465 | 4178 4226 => 2.07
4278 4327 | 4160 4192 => 1.67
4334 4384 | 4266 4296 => 2.14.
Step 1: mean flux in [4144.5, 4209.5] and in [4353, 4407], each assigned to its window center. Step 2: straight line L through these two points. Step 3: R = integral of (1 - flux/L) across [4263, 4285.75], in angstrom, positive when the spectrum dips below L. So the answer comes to 5.2 angstrom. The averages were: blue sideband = 10.2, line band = 15.2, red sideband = 29.9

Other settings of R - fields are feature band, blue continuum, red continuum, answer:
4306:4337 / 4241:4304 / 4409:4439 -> -1.26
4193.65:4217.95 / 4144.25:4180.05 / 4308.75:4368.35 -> 2.42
